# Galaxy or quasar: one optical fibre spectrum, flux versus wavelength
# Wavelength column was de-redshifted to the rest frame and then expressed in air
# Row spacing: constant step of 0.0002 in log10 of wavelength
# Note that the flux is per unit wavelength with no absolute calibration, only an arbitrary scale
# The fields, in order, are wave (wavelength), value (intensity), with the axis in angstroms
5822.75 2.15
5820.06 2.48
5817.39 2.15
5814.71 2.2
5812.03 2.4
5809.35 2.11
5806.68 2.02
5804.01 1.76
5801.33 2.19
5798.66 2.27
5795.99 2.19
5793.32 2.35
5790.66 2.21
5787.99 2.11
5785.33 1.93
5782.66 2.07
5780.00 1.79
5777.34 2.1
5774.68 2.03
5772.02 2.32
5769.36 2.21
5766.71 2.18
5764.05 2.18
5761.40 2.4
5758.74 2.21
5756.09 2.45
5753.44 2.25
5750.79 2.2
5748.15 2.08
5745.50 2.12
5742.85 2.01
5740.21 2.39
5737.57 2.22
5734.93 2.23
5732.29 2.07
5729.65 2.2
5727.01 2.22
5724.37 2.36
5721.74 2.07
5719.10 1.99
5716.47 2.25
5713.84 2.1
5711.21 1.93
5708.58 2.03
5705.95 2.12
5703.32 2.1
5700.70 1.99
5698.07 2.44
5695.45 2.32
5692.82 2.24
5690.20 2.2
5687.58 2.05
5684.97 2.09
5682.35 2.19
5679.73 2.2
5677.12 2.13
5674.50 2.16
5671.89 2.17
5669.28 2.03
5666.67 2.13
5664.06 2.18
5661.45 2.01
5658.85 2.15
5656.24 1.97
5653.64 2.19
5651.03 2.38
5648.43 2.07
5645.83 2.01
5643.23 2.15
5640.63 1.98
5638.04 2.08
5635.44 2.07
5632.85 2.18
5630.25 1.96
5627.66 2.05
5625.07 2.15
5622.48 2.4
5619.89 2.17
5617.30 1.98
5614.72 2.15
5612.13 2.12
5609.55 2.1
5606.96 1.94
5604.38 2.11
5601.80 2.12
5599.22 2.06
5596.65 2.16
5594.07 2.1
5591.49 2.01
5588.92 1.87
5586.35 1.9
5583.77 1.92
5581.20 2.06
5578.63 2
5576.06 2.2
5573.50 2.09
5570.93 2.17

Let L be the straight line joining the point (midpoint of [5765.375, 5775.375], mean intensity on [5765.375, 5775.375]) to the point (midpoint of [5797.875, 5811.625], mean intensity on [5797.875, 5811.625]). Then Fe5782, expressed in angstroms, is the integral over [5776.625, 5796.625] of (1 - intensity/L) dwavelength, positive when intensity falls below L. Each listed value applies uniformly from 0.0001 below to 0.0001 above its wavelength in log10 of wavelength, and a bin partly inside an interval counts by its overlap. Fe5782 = 0.5 angstroms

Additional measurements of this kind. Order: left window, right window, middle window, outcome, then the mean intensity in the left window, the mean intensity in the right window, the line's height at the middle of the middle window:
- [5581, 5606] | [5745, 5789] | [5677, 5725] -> -0.9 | 2.03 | 2.16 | 2.11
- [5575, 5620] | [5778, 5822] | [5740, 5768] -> -1.3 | 2.05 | 2.14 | 2.12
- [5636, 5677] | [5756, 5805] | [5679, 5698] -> -0.7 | 2.11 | 2.15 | 2.12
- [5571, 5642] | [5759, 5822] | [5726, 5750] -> -0.4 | 2.07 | 2.16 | 2.13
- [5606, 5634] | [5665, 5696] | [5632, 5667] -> 0.4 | 2.11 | 2.16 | 2.13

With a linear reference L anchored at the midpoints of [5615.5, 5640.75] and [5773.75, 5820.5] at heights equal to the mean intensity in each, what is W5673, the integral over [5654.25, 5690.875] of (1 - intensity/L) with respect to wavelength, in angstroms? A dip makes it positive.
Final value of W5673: -0.09 angstroms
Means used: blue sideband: 2.11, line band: 2.12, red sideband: 2.13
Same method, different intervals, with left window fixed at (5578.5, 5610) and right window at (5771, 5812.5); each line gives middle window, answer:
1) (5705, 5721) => 0.0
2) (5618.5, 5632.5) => -0.7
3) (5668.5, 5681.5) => -0.5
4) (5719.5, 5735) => -0.7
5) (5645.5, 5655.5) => -0.6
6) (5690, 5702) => -1.0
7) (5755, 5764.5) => -1.0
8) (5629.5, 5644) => -0.2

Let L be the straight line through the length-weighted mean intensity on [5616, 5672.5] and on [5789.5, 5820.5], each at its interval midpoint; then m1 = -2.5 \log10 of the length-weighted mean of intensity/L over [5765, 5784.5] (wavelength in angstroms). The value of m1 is 0.04 mag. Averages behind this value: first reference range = 2.11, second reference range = 2.19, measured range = 2.1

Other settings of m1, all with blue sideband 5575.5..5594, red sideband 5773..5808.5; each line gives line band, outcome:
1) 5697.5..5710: -0.04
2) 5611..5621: -0.05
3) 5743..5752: -0.03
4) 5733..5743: -0.09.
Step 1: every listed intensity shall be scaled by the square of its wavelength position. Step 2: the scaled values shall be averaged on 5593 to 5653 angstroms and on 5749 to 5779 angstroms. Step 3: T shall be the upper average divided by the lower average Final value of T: 1.11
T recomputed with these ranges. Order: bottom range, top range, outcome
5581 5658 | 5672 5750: 1.07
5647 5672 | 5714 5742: 1.06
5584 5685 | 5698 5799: 1.07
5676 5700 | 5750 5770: 1.05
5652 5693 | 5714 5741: 1.05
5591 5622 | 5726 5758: 1.10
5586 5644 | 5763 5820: 1.09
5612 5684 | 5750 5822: 1.08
